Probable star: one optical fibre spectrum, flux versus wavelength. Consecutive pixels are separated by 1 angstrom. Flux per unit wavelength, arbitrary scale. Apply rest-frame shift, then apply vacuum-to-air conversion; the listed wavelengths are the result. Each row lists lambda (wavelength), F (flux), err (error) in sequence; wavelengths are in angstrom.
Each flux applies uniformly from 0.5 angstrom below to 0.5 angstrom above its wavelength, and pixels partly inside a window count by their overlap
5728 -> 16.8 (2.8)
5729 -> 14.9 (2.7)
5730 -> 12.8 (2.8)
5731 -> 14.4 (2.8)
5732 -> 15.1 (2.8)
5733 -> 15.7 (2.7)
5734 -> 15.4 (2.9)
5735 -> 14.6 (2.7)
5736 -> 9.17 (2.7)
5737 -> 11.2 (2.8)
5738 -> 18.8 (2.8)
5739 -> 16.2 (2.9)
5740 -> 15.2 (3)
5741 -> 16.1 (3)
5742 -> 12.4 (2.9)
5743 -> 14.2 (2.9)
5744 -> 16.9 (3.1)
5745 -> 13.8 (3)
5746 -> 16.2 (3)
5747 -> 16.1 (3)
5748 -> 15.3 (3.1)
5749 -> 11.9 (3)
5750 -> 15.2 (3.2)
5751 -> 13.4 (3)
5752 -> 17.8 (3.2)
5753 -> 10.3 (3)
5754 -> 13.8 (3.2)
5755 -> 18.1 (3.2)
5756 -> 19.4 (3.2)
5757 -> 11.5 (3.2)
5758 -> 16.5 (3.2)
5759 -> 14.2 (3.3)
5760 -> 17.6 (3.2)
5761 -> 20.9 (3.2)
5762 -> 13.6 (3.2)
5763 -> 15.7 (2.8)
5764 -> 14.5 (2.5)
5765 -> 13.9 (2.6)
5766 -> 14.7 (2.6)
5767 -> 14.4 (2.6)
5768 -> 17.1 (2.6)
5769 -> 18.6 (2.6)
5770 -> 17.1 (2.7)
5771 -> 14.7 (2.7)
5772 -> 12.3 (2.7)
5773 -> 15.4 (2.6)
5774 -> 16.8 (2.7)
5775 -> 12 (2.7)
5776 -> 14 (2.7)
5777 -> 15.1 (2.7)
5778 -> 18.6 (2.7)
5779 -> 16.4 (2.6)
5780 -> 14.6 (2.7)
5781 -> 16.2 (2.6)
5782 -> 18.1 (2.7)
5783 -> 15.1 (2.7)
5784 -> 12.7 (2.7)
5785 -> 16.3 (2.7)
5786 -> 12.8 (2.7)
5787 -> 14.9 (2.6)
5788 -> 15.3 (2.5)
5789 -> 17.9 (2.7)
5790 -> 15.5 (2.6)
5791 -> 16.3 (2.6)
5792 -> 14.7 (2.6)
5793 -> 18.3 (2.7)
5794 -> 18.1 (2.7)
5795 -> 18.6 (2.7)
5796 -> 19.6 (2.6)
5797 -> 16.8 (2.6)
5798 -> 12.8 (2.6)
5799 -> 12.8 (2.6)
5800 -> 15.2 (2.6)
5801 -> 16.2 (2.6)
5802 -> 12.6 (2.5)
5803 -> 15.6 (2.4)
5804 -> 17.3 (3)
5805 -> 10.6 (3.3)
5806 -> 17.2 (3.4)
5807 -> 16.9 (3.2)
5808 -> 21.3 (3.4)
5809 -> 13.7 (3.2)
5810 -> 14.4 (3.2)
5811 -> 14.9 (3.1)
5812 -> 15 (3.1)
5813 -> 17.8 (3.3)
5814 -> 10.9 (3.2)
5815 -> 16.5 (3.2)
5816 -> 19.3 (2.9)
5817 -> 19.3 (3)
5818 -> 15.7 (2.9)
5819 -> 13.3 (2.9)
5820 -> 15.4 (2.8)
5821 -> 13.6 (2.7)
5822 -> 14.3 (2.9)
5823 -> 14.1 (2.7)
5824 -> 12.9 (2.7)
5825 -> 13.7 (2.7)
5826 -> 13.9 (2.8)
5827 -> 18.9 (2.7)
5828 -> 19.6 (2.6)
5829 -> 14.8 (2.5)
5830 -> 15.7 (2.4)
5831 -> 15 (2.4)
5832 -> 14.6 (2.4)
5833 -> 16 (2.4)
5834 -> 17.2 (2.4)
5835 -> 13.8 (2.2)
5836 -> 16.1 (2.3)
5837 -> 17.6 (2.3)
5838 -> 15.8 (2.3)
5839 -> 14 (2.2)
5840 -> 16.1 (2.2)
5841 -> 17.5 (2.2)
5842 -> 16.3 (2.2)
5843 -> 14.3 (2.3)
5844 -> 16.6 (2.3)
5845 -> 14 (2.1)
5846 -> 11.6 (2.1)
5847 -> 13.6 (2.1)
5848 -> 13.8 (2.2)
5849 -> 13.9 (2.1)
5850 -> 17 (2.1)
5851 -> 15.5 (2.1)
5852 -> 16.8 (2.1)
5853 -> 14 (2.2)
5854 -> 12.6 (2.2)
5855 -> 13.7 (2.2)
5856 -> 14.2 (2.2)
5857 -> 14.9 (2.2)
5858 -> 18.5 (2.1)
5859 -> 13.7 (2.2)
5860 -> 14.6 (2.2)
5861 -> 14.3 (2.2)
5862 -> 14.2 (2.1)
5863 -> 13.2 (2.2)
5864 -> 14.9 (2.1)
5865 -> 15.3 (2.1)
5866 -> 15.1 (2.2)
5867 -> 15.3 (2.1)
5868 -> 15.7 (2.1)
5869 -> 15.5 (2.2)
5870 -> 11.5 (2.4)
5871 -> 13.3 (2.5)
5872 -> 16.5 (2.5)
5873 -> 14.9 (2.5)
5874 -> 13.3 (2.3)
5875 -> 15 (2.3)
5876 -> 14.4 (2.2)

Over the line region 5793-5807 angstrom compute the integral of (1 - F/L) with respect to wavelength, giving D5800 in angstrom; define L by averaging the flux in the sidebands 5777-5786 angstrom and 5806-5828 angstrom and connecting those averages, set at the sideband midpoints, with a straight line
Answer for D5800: -0.1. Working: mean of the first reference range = 15.8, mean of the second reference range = 15.6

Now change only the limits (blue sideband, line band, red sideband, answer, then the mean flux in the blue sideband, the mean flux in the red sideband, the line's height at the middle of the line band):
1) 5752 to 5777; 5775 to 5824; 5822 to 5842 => -0.4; 15.3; 15.6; 15.5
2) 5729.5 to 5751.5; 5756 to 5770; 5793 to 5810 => -0.7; 14.5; 16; 15.1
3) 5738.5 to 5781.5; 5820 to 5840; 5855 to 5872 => -0.7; 15.3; 14.7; 14.9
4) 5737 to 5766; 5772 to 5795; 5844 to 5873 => -1.0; 15.3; 14.6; 15.1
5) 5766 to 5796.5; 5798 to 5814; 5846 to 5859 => 0.3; 15.9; 14.7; 15.5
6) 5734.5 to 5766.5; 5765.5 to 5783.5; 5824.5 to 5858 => -0.7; 15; 15.3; 15.1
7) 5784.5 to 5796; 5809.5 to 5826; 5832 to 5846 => 0.9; 16.4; 15.6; 15.9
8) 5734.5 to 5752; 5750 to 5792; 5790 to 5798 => 1.3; 14.6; 17.1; 16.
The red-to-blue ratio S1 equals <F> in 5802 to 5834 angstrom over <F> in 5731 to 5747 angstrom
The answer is 1.05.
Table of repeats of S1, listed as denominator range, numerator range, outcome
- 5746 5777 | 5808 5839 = 1.02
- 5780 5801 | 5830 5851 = 0.96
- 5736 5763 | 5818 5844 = 1.02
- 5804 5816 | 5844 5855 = 0.92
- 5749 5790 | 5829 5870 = 0.98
